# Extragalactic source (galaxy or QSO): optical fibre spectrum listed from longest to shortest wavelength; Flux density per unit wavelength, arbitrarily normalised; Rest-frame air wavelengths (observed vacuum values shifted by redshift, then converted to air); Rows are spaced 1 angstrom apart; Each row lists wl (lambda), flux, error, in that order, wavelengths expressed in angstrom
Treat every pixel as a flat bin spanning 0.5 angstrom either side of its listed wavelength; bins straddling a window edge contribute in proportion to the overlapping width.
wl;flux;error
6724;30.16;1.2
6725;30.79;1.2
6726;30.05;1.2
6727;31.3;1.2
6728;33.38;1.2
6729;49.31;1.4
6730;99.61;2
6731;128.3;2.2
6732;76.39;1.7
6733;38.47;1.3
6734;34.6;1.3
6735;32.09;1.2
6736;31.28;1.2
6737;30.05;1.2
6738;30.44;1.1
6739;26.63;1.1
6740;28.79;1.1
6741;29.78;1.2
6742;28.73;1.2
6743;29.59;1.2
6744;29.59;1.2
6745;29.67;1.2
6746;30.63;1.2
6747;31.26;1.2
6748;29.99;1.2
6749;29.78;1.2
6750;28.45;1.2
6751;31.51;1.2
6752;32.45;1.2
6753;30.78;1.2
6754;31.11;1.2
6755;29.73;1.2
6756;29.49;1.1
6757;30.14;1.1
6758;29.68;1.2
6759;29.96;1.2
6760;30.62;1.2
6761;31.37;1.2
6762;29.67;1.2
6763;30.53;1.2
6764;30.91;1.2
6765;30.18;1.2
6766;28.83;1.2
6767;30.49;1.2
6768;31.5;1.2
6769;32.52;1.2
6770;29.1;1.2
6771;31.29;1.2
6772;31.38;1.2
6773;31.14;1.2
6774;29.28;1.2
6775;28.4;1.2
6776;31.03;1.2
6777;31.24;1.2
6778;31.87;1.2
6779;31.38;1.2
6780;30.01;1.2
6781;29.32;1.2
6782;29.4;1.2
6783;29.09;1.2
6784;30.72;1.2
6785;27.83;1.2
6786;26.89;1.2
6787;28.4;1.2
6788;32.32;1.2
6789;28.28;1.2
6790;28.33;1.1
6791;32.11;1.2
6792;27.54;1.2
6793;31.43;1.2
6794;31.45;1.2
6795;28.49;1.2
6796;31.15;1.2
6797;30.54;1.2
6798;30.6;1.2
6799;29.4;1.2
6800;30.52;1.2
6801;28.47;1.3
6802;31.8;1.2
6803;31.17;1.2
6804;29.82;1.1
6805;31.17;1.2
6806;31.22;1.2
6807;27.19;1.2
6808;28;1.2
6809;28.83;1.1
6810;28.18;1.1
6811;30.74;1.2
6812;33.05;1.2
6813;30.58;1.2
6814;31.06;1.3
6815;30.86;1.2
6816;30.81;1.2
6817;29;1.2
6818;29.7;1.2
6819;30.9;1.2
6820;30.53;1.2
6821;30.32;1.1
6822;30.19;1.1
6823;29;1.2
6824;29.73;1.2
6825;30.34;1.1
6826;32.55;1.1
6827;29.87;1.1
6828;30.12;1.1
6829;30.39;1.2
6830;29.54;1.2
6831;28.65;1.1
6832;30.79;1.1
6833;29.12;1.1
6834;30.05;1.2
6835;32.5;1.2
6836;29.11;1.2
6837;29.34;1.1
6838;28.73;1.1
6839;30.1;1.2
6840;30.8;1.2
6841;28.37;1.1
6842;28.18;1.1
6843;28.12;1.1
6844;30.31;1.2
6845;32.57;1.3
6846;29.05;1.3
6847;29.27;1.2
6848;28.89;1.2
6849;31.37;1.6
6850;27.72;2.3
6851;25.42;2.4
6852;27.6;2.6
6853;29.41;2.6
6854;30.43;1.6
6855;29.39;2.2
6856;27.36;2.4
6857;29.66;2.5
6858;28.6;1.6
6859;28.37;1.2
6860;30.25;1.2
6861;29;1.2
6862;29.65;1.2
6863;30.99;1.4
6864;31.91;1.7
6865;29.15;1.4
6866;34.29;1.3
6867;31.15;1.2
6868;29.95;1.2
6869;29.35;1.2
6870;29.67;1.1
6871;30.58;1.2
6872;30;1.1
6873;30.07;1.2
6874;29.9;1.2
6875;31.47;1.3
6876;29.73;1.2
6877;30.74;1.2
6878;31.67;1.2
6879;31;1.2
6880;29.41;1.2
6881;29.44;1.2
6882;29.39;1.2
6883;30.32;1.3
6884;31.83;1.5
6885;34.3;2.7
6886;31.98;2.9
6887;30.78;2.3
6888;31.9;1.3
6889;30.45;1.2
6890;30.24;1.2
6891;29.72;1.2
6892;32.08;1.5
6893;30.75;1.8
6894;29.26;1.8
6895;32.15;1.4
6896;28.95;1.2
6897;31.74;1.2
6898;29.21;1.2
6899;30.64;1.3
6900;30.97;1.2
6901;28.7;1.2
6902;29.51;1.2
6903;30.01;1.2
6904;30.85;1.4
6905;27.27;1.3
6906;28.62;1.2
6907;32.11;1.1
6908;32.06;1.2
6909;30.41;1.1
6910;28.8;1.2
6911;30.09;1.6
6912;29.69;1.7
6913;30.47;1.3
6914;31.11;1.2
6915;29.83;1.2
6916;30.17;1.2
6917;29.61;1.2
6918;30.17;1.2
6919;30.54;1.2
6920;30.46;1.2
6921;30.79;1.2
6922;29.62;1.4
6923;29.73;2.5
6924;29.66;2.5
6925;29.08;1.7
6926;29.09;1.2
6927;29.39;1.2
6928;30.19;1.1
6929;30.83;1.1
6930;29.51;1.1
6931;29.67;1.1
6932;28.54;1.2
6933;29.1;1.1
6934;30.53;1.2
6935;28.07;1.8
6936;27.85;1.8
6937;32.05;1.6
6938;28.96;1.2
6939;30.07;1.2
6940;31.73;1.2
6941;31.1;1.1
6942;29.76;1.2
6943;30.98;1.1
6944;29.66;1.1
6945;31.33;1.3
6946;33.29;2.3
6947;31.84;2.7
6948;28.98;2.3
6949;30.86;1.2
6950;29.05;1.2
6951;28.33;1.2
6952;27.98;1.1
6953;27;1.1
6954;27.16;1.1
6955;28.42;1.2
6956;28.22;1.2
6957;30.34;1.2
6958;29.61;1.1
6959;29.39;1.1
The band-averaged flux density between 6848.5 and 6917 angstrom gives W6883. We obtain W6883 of 30.2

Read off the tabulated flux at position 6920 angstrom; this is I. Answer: 30.46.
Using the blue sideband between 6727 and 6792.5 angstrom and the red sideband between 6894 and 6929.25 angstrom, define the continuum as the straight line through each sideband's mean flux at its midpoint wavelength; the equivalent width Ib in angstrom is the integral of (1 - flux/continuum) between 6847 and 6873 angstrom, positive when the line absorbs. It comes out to 1.45 angstrom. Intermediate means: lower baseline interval 33.9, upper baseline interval 30.1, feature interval 29.6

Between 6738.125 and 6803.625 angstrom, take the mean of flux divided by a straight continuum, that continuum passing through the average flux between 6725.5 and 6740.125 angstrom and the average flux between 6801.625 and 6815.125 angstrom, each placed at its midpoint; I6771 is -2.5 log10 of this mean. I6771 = 0.26 mag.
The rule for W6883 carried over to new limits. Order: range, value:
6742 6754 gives 30.3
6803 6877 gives 29.9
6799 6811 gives 29.7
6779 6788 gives 29.3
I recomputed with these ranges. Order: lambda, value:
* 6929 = 30.83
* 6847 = 29.27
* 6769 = 32.52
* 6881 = 29.44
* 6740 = 28.79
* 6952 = 27.98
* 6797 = 30.54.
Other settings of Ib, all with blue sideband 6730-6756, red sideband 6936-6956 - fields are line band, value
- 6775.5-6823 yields 7.13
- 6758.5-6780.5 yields 3.56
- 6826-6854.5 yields 3.60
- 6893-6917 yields 0.96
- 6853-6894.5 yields 2.75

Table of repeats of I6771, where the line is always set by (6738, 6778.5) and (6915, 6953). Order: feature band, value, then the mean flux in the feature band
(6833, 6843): 0.02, 29.6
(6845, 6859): 0.04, 28.9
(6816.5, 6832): 0.00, 30.1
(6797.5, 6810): 0.01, 29.8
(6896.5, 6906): 0.01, 29.8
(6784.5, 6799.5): 0.02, 29.7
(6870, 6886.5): -0.02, 30.7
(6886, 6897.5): -0.03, 30.8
